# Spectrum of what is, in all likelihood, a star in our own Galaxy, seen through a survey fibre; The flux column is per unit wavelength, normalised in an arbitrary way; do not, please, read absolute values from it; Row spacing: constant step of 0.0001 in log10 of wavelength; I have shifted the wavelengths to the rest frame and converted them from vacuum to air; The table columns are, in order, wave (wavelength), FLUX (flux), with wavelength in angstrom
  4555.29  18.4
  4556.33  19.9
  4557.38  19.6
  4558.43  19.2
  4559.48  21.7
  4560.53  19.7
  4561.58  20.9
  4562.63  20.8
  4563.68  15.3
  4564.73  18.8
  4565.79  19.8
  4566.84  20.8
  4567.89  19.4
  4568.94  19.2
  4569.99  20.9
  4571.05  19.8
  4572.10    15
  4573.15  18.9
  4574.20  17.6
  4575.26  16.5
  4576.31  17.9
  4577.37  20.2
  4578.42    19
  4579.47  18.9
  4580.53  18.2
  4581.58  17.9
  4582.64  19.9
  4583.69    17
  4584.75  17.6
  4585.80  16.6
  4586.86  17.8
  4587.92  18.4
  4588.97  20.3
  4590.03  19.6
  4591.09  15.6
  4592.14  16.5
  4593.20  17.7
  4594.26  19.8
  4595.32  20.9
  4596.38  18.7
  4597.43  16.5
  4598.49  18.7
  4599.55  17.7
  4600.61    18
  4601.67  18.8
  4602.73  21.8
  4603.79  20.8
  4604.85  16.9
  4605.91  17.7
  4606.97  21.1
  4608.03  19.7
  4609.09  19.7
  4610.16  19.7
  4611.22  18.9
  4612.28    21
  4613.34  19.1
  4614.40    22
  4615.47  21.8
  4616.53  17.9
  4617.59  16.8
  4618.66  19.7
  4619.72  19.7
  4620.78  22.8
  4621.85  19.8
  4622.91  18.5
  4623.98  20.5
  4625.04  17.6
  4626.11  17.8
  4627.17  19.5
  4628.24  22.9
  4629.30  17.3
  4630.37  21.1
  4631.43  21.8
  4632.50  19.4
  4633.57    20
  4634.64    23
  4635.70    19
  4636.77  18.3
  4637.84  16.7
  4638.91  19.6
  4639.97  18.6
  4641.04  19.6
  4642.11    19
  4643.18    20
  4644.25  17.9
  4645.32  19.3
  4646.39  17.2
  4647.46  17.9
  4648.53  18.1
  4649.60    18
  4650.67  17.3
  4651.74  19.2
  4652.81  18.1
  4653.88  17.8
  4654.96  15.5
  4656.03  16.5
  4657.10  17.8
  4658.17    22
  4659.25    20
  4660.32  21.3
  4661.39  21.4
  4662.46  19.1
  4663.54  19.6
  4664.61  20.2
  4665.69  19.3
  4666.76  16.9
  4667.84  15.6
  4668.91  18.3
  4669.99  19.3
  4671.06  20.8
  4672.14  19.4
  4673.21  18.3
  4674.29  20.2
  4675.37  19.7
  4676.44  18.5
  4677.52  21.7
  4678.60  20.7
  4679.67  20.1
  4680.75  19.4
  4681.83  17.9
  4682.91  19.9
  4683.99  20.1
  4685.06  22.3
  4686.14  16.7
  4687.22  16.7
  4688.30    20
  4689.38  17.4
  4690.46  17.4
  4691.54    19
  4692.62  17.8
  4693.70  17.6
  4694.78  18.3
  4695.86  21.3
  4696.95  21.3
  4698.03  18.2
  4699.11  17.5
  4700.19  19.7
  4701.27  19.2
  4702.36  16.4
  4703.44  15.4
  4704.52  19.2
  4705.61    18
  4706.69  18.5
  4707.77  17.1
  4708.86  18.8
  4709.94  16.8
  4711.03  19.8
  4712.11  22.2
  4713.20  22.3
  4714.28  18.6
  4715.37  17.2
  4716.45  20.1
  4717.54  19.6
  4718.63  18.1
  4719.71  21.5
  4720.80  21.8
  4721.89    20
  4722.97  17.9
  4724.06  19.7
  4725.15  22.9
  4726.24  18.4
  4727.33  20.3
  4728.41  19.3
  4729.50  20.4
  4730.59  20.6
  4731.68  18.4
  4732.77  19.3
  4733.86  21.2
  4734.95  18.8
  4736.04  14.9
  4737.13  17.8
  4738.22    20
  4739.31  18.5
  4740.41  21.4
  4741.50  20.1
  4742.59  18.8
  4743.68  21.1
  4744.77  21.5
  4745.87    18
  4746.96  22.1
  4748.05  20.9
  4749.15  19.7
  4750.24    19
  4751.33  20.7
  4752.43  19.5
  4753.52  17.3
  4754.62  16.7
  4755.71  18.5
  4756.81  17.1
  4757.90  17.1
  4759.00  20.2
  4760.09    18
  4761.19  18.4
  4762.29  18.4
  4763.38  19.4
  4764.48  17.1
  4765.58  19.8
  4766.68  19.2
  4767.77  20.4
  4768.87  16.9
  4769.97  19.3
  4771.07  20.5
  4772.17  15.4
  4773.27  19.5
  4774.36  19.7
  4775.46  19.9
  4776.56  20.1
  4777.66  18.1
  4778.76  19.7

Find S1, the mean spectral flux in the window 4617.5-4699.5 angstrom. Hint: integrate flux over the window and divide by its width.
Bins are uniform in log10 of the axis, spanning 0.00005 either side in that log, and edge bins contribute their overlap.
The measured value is 19.1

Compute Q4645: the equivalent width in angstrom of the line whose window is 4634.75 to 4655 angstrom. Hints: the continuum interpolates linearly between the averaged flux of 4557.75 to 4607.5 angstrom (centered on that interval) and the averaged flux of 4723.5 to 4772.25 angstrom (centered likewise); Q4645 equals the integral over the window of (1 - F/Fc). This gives 0.5 angstrom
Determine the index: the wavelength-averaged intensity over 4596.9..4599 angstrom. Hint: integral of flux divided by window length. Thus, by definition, 17.7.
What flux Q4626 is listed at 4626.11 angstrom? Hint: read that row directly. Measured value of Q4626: 17.8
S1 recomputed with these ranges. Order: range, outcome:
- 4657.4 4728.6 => 19.2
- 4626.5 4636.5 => 20.4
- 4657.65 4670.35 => 19.4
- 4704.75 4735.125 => 19.6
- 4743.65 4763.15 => 19.1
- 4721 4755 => 19.6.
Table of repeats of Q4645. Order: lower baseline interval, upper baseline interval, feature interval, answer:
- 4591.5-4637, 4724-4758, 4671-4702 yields 0.41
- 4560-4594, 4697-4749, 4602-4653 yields -1.56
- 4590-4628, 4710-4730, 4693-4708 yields 1.04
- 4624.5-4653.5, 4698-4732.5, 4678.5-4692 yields 0.10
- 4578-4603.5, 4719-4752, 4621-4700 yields 0.07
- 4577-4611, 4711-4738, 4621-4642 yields -0.68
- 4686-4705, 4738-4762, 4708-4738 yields -1.10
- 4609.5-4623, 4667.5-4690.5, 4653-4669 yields 0.51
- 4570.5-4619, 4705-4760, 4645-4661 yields 0.48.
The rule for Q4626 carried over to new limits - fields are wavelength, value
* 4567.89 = 19.4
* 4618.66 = 19.7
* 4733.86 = 21.2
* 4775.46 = 19.9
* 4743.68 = 21.1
